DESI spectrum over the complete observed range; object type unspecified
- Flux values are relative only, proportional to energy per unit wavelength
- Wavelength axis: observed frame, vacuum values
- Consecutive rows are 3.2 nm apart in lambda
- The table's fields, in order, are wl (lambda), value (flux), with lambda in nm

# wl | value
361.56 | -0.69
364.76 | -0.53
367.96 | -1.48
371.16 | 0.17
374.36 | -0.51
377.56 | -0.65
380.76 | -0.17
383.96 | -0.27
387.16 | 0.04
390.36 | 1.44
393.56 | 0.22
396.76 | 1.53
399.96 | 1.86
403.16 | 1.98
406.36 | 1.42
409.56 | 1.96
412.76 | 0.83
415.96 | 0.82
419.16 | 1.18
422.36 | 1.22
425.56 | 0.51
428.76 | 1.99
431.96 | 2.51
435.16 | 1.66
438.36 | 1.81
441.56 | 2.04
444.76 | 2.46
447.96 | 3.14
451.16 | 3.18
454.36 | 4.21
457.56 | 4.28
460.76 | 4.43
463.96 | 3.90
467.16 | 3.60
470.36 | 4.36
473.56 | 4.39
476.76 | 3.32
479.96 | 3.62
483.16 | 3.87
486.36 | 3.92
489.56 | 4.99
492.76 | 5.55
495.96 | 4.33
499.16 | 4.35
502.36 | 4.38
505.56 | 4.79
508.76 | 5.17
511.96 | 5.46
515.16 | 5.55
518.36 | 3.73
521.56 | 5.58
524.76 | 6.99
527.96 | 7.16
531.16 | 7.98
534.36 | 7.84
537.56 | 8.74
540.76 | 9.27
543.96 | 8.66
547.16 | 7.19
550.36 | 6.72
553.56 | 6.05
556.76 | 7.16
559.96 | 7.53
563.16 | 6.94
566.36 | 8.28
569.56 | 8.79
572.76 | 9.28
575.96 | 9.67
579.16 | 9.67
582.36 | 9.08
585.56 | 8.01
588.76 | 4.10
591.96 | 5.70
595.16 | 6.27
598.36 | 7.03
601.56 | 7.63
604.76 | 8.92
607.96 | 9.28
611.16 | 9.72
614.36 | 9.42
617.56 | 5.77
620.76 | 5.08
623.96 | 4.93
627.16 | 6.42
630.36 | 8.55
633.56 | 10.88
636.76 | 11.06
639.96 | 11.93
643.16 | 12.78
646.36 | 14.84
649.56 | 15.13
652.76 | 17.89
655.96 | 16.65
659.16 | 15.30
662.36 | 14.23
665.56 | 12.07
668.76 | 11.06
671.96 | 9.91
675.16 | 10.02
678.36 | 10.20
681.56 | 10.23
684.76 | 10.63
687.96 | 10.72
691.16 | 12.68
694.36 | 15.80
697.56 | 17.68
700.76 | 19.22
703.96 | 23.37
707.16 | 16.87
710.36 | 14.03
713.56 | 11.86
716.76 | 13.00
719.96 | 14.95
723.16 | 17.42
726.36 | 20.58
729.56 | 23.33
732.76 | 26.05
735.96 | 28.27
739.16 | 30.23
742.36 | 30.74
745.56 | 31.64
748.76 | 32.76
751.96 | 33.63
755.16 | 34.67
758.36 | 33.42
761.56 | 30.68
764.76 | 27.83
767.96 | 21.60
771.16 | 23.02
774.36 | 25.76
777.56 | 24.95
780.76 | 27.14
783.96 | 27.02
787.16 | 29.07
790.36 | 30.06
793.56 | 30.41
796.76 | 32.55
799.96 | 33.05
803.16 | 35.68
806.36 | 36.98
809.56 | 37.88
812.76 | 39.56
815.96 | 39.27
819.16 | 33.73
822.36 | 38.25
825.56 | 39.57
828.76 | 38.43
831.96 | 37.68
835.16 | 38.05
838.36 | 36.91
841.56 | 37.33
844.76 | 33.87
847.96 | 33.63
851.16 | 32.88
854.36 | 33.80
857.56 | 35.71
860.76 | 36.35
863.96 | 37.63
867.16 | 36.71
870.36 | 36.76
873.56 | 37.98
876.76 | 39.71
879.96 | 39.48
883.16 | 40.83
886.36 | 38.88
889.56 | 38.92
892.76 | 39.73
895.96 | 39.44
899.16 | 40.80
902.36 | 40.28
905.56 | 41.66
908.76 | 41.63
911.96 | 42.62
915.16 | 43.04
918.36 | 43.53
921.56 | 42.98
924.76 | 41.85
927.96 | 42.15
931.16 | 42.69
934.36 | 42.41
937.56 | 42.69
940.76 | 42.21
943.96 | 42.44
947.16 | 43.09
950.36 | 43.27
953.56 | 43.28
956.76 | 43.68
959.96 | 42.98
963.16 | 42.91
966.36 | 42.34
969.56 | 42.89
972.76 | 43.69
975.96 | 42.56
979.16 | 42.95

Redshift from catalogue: 0.00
